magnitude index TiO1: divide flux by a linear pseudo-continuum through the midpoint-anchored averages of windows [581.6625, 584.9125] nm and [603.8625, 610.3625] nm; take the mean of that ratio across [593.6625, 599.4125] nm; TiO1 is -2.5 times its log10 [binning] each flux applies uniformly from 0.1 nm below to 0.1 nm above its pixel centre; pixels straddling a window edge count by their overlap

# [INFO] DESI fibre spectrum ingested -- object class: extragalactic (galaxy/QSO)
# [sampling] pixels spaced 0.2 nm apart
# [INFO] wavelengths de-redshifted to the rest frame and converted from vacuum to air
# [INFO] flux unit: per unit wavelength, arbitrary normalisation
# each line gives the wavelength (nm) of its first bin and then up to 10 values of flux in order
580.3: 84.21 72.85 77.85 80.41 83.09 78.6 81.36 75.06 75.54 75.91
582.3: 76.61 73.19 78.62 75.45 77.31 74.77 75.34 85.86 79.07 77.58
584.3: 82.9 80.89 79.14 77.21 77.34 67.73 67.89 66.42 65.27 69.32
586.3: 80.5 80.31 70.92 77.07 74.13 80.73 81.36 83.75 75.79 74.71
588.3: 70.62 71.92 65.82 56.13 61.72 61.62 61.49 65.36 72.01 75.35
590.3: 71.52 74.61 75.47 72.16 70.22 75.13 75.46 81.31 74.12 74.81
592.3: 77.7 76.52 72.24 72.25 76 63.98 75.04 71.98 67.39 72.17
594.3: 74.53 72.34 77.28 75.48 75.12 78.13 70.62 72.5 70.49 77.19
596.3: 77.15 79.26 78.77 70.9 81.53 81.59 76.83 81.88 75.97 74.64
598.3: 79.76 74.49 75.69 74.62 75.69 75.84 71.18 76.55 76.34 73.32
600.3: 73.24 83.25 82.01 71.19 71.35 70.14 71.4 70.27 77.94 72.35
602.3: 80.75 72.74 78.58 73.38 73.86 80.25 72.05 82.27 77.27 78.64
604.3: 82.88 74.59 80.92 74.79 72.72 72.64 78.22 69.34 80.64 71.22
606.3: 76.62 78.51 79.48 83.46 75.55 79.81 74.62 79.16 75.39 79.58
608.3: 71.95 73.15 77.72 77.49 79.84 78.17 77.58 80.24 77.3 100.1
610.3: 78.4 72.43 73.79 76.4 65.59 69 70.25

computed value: 0.03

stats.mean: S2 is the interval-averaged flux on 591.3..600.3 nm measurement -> 75.1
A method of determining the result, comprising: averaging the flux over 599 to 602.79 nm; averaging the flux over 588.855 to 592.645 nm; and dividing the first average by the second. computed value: 1.0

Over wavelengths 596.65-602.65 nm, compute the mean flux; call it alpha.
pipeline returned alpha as 75.7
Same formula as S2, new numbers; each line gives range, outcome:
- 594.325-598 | 76.2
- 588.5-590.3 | 65.7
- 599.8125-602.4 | 74.9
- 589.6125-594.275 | 73.2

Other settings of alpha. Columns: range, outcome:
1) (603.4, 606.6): 76.5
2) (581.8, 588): 76.3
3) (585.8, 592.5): 72.7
